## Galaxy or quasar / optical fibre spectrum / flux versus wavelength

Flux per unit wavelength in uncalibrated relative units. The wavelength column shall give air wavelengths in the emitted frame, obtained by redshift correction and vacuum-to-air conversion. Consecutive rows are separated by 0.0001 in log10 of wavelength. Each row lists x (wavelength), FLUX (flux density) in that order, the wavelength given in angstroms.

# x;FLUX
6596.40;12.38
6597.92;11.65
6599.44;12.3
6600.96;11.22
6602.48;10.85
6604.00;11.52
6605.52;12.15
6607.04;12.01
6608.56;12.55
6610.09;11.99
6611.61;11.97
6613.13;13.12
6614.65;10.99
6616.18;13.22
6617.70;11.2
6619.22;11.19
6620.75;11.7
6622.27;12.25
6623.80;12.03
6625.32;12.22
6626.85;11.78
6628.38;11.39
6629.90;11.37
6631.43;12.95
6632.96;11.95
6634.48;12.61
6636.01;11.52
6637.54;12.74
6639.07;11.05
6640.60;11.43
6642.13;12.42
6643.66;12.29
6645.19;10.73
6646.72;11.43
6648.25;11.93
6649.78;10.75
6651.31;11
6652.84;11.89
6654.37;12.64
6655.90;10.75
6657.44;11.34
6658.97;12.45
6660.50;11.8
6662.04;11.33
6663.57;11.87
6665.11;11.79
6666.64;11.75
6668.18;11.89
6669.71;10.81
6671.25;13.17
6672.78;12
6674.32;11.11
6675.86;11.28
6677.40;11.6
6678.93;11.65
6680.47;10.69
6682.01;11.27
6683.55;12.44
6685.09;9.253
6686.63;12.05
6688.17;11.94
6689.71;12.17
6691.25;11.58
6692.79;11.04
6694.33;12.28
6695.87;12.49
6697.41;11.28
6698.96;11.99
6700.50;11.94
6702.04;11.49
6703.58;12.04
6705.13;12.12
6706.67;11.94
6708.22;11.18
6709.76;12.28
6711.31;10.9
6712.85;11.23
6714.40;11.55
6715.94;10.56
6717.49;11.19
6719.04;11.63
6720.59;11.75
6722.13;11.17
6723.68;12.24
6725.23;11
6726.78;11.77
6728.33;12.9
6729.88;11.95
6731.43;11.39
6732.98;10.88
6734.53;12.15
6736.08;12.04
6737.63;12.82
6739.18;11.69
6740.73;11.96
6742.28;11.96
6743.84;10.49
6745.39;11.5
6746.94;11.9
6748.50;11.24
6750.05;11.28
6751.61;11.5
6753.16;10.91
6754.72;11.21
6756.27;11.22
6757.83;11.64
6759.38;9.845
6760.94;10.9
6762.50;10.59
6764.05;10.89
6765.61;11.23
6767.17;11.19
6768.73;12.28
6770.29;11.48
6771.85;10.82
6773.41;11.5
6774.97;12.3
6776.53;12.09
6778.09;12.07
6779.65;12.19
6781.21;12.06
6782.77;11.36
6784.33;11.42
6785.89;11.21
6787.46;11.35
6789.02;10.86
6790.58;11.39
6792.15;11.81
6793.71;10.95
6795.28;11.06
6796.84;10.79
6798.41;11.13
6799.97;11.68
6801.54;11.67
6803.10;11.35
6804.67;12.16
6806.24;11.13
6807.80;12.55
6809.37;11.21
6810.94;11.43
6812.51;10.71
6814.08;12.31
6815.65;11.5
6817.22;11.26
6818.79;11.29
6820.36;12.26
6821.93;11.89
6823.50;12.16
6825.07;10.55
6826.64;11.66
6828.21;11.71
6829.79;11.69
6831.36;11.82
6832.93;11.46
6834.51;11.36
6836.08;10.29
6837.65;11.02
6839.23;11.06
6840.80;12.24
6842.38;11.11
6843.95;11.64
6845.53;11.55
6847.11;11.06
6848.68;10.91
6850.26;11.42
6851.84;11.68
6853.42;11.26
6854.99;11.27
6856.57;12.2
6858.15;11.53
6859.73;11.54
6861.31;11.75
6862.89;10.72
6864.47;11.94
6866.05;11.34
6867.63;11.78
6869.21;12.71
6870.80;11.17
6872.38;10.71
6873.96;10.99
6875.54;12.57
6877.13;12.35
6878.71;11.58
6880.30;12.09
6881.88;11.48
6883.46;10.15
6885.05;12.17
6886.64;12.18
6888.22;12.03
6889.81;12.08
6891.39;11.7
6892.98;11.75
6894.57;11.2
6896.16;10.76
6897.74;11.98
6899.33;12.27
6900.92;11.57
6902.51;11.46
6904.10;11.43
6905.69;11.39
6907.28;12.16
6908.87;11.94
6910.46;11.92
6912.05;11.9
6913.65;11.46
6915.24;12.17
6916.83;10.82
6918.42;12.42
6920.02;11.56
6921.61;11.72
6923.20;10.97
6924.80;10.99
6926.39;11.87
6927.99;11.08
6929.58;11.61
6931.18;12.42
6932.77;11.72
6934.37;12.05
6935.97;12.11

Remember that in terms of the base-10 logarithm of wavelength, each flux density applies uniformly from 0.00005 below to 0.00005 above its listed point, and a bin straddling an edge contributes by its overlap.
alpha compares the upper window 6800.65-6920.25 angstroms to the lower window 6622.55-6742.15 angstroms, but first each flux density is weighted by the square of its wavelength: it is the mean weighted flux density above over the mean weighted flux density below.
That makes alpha 1.0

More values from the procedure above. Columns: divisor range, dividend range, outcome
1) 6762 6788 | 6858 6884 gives 1.03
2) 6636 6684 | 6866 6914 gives 1.07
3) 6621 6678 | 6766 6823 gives 1.02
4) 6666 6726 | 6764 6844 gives 1.02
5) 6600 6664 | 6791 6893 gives 1.04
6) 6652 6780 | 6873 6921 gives 1.07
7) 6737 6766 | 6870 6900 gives 1.07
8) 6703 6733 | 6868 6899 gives 1.06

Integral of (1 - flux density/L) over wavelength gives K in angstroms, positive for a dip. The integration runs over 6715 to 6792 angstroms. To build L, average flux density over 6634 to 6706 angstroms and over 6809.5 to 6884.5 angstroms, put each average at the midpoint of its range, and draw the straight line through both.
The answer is 0.7 angstroms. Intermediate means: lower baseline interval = 11.7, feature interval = 11.5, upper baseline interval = 11.5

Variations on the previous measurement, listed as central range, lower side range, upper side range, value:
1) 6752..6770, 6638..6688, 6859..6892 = 0.8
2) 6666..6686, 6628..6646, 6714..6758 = 0.5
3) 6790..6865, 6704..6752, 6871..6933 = 1.2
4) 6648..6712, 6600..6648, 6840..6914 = 0.9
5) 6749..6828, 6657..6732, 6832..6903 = 1.1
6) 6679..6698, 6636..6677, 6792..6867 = 0.1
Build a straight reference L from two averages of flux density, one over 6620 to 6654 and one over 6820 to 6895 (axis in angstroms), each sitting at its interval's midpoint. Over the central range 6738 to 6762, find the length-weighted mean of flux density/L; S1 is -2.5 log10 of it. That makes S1 0.04 mag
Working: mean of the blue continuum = 11.8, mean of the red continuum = 11.6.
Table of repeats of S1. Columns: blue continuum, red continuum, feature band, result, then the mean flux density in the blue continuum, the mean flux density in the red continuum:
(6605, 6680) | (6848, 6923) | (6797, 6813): 0.019 mag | 11.8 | 11.6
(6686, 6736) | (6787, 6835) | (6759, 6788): 0.013 mag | 11.7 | 11.5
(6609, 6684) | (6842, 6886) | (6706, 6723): 0.028 mag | 11.8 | 11.5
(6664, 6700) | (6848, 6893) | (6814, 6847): 0.013 mag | 11.6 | 11.6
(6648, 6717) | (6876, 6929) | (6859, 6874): 0.015 mag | 11.6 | 11.7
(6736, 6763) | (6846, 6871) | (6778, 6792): -0.011 mag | 11.4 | 11.5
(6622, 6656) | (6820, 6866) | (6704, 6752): 0.003 mag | 11.8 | 11.5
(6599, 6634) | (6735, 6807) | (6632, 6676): 0.007 mag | 11.9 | 11.4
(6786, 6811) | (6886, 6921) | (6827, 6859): 0.012 mag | 11.4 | 11.7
